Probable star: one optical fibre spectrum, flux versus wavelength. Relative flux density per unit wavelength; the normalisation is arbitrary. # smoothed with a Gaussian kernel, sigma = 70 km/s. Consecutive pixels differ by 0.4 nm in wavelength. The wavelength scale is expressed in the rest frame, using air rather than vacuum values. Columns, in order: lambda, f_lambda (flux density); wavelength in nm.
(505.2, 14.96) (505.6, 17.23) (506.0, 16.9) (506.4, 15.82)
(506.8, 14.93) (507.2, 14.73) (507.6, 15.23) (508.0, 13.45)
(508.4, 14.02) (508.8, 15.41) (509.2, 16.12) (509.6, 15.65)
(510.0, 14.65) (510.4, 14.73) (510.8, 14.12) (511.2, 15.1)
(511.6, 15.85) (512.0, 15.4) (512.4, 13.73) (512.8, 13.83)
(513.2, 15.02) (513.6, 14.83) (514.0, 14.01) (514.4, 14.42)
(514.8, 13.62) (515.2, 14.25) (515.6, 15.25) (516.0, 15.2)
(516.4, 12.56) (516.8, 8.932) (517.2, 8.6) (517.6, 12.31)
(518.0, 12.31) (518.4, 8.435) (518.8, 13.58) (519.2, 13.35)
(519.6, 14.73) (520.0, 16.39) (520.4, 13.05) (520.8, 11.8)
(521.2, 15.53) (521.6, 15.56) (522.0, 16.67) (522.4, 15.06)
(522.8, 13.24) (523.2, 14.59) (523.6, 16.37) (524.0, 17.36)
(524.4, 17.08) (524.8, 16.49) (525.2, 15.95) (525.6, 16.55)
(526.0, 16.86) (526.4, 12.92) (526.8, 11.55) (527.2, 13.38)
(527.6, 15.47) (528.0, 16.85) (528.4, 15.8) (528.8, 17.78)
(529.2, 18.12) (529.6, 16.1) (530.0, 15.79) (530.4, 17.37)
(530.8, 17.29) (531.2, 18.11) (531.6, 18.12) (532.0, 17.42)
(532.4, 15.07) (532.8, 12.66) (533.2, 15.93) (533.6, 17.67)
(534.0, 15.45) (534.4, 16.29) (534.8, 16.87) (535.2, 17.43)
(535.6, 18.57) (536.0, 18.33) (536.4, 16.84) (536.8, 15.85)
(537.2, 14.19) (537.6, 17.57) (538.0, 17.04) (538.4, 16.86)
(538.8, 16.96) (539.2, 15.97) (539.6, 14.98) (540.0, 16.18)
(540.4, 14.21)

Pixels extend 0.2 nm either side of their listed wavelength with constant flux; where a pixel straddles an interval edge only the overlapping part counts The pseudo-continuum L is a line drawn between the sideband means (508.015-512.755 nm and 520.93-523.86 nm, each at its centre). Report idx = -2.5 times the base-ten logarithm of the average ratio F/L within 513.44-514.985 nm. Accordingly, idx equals 0.06 mag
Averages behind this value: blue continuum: 14.9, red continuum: 15.2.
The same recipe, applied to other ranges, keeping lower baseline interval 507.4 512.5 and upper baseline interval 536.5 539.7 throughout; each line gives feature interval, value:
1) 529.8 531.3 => -0.079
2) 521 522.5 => -0.020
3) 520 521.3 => 0.124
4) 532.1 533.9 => 0.037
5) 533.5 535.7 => -0.058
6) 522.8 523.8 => 0.036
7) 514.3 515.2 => 0.082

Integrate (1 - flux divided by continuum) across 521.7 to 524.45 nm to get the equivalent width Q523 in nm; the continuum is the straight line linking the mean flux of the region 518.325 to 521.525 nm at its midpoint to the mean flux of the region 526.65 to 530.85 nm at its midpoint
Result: -0.231 nm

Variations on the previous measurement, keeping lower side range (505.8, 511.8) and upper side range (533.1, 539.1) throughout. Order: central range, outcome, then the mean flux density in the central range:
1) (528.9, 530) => -0.037 nm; 16.9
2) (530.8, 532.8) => -0.026 nm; 16.7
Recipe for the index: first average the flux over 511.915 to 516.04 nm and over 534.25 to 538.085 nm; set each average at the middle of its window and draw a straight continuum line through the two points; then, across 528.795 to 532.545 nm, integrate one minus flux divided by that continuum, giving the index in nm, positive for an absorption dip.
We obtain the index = -0.19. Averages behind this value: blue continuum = 14.5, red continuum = 16.9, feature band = 17.1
